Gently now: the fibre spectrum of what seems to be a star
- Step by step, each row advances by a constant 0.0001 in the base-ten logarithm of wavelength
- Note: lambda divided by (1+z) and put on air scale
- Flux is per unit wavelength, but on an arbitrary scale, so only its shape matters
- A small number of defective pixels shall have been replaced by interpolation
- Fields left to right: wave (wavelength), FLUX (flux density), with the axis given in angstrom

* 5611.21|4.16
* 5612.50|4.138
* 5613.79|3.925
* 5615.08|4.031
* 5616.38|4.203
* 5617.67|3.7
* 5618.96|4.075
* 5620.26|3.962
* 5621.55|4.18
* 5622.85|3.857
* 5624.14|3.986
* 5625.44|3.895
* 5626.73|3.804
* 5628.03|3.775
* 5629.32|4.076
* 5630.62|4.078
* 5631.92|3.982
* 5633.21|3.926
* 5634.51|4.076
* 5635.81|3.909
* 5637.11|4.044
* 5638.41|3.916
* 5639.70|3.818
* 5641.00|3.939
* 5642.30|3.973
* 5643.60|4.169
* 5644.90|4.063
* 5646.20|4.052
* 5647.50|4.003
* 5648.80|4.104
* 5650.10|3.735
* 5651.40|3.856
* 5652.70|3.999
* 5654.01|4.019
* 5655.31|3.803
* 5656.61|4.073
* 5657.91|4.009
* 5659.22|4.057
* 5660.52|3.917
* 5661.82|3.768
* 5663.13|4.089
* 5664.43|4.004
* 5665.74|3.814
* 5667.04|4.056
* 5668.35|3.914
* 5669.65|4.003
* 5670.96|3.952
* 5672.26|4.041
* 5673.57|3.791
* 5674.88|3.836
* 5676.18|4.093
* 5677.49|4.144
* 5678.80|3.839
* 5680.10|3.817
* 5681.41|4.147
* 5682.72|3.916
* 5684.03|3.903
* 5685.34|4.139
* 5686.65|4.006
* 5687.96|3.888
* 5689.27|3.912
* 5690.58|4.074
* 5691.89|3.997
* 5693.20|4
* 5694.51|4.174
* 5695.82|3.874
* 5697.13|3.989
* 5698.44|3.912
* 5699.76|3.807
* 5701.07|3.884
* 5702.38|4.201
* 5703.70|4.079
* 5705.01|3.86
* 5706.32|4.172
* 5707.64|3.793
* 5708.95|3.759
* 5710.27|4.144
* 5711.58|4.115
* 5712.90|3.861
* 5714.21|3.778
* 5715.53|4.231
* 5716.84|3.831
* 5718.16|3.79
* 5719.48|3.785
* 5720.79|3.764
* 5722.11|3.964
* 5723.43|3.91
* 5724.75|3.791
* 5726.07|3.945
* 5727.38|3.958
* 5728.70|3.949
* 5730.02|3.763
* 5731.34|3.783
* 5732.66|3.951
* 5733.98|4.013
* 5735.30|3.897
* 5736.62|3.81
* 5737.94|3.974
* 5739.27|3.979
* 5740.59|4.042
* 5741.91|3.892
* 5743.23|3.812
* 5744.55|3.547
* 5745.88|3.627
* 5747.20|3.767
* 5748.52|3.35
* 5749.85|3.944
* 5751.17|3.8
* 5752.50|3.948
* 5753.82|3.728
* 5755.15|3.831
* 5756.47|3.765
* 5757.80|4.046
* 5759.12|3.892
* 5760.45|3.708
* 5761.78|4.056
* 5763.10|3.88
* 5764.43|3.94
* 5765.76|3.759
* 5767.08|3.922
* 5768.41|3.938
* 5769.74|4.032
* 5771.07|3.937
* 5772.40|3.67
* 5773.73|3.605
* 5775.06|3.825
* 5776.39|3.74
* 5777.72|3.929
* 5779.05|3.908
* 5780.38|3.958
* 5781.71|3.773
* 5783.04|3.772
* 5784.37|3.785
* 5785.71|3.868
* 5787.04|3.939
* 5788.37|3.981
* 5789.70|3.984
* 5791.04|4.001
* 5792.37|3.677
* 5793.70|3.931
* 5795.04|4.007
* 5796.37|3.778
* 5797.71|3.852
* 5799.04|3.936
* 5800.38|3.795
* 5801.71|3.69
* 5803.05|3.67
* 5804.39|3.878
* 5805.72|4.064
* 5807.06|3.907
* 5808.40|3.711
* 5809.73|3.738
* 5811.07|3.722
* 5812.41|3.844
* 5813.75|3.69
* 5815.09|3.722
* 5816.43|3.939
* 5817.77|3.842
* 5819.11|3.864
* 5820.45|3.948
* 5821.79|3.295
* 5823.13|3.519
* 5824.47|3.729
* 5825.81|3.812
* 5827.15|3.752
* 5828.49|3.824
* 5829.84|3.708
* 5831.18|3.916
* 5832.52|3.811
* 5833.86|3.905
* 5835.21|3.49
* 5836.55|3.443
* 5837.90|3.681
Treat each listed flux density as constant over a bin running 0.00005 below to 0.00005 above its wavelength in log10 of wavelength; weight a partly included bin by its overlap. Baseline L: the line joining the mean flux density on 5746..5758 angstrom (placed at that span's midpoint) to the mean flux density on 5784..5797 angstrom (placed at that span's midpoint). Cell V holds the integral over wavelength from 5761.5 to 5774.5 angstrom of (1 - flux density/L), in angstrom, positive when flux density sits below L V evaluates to -0.1 angstrom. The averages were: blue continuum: 3.78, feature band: 3.87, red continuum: 3.9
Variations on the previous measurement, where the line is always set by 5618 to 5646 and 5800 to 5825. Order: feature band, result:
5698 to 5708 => -0.20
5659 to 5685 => -0.18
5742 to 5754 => 0.34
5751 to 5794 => -0.59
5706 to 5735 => -0.27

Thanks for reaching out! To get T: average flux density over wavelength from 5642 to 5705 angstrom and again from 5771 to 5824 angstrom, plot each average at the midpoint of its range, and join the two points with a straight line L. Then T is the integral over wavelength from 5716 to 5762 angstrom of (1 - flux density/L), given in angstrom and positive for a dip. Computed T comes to 0.5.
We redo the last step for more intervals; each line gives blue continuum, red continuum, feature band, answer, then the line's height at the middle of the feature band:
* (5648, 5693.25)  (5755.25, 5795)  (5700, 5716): -0.2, 3.93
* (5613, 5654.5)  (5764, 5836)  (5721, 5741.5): -0.2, 3.88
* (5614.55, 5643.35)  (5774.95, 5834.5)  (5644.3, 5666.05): -0.1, 3.94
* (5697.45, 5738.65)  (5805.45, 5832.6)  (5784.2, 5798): -0.3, 3.81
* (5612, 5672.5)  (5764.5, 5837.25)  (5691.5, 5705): -0.2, 3.92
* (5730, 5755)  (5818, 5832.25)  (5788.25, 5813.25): -0.5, 3.77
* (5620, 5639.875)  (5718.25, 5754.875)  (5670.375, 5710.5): -0.8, 3.89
